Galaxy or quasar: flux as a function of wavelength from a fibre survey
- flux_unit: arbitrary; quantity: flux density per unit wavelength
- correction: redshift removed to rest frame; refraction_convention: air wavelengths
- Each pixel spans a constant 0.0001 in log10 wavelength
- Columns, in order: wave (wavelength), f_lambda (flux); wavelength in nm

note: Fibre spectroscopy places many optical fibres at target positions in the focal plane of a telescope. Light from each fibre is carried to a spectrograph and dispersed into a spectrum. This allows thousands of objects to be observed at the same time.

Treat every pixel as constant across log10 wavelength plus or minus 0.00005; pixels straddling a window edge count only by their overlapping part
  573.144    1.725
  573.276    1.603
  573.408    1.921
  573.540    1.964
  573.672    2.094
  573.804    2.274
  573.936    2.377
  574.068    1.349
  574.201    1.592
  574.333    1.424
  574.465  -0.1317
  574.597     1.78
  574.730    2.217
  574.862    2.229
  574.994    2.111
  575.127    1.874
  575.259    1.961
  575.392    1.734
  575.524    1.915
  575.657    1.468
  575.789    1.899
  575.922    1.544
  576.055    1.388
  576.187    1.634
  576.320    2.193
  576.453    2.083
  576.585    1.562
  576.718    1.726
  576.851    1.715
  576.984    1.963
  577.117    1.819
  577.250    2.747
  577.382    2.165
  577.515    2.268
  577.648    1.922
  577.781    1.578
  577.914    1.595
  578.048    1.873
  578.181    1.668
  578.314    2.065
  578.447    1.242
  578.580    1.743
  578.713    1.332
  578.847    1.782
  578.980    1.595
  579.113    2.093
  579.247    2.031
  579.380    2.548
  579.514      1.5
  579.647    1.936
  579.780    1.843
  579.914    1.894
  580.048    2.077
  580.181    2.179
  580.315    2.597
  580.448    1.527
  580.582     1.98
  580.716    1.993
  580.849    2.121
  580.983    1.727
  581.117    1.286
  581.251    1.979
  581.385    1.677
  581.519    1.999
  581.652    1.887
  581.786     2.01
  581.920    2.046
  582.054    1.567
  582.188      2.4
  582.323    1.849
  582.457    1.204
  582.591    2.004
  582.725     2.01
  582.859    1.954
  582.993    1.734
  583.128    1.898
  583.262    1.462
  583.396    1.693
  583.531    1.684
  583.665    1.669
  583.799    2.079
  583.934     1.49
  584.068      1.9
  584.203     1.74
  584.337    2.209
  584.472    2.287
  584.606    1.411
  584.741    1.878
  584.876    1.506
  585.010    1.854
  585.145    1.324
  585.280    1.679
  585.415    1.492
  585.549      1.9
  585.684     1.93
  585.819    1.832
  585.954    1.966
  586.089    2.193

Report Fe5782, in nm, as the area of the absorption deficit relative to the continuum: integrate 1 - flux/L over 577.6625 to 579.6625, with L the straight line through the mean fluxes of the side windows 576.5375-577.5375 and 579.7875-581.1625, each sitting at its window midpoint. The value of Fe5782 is 0.20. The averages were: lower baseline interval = 1.99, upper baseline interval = 1.94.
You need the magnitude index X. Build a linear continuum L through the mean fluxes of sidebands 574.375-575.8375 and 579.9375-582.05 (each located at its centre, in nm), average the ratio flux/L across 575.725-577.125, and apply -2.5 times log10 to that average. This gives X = 0.00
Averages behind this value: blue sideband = 1.73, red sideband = 1.93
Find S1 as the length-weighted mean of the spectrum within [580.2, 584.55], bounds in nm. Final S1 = 1.87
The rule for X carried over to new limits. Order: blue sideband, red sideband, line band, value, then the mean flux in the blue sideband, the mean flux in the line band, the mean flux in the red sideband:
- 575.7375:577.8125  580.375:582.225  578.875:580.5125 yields -0.060 mag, 1.89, 1.98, 1.87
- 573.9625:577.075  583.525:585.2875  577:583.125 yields -0.088 mag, 1.71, 1.89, 1.77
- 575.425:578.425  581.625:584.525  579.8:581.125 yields -0.066 mag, 1.84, 1.96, 1.85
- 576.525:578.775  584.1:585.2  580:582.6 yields -0.058 mag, 1.82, 1.9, 1.78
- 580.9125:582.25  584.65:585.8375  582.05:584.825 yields -0.026 mag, 1.86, 1.82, 1.7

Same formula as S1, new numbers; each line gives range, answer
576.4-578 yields 1.93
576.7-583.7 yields 1.87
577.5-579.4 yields 1.79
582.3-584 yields 1.75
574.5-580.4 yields 1.88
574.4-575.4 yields 1.72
